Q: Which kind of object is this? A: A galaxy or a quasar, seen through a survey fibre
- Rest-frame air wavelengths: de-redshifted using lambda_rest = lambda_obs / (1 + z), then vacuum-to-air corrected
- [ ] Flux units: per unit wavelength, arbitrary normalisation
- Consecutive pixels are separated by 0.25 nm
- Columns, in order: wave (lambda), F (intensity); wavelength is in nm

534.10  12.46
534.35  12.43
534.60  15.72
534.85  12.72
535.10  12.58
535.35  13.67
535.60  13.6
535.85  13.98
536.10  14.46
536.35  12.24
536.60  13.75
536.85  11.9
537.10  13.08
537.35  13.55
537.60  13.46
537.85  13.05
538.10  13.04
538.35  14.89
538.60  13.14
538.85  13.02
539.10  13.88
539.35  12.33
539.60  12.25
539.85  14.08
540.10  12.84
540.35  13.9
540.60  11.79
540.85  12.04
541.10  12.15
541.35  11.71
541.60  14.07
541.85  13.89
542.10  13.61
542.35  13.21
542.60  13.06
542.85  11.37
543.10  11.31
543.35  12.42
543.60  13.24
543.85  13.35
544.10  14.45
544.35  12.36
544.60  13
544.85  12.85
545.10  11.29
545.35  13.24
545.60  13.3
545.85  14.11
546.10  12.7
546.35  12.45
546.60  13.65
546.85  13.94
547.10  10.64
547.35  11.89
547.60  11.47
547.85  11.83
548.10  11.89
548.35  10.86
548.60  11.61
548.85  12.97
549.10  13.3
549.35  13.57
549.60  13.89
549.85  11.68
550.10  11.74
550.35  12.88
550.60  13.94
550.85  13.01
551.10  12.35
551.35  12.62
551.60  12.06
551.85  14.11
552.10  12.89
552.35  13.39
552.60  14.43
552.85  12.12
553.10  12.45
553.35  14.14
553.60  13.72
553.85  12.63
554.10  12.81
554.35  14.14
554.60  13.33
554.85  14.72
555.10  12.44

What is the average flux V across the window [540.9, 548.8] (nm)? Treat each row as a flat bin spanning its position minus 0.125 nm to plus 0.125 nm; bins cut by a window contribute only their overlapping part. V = 12.6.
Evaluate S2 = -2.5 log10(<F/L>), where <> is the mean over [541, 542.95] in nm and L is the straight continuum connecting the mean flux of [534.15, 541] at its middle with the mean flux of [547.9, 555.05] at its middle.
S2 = 0.02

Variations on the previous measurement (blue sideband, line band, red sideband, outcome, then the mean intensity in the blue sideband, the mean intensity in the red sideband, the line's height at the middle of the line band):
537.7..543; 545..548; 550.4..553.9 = 0.045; 13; 13.1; 13.1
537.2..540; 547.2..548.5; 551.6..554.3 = 0.149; 13.3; 13.2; 13.3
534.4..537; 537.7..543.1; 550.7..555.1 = 0.032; 13.4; 13.2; 13.4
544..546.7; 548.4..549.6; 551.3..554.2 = 0.019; 13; 13.1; 13.1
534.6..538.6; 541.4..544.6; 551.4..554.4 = 0.027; 13.4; 13.2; 13.3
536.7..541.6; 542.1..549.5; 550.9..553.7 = 0.036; 13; 13.1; 13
